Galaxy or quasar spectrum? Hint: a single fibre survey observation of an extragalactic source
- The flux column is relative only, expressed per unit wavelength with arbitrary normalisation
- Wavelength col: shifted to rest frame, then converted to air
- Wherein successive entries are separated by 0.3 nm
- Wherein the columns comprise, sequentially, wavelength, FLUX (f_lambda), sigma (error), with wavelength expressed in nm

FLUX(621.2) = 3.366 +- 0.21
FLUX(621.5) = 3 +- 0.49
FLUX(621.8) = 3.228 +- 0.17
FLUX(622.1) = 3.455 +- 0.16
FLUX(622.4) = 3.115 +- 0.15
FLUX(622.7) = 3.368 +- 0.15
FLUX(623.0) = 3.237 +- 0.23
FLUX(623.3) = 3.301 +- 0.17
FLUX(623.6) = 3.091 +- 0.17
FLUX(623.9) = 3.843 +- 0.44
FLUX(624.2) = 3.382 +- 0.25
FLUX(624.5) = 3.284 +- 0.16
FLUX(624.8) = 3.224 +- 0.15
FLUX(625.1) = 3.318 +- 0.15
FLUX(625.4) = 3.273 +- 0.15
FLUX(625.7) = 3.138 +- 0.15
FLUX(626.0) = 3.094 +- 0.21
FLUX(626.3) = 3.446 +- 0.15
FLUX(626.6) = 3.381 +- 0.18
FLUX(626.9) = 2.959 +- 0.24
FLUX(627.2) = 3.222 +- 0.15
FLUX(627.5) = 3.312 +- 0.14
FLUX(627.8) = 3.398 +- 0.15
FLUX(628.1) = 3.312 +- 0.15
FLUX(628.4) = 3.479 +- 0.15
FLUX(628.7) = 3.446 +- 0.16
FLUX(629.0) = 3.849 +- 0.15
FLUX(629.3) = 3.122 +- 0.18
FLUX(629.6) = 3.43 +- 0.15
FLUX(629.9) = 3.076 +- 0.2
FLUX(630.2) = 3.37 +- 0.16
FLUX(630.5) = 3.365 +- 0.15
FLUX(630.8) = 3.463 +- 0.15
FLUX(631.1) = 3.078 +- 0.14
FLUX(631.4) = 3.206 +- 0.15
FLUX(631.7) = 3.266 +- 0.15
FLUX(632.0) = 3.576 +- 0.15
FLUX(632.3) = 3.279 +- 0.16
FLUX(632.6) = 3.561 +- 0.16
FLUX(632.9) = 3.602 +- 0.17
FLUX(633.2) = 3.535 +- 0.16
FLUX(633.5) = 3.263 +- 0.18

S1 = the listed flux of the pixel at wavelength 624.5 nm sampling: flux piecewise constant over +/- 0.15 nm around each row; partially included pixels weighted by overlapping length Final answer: 3.284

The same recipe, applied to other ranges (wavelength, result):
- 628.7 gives 3.446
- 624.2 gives 3.382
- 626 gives 3.094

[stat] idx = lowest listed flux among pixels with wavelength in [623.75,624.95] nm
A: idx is 3.224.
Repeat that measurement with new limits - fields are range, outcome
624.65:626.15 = 3.094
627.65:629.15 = 3.312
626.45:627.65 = 2.959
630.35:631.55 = 3.078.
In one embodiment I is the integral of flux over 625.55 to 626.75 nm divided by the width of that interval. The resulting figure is 3.26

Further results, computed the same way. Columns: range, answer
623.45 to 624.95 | 3.36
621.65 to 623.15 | 3.28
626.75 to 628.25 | 3.24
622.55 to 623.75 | 3.25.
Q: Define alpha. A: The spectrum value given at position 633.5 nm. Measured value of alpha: 3.263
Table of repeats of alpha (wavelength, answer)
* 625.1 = 3.318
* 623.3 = 3.301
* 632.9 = 3.602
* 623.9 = 3.843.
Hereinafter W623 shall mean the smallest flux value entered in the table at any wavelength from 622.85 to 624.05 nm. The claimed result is 3.091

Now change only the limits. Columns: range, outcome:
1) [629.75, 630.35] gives 3.076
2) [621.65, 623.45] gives 3.115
